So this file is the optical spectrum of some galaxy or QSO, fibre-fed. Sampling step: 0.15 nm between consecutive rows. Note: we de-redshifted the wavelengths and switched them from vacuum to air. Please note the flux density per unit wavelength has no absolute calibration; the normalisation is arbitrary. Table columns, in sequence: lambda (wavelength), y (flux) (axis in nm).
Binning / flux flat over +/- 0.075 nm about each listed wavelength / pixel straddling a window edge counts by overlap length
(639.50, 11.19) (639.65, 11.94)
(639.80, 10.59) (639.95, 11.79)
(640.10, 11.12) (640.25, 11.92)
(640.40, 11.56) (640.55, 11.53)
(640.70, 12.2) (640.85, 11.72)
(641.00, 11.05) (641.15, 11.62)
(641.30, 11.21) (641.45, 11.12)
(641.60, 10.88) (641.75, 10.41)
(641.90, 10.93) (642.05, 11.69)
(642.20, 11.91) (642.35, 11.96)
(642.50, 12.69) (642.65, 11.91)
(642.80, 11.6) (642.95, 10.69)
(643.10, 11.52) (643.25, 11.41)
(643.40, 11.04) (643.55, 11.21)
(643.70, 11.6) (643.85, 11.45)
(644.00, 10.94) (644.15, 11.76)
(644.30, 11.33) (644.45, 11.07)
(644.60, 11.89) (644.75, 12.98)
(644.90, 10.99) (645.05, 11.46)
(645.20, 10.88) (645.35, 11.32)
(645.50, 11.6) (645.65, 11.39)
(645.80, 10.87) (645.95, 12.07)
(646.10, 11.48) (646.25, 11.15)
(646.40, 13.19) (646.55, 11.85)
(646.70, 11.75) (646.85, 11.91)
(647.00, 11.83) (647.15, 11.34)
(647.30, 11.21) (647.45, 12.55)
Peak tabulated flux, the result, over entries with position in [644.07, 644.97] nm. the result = 12.98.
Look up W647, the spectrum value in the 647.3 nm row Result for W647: 11.21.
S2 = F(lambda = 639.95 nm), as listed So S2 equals 11.79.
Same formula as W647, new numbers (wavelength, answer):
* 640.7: 12.2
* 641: 11.05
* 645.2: 10.88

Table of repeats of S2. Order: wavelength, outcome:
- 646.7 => 11.75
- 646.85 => 11.91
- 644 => 10.94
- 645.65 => 11.39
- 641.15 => 11.62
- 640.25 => 11.92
